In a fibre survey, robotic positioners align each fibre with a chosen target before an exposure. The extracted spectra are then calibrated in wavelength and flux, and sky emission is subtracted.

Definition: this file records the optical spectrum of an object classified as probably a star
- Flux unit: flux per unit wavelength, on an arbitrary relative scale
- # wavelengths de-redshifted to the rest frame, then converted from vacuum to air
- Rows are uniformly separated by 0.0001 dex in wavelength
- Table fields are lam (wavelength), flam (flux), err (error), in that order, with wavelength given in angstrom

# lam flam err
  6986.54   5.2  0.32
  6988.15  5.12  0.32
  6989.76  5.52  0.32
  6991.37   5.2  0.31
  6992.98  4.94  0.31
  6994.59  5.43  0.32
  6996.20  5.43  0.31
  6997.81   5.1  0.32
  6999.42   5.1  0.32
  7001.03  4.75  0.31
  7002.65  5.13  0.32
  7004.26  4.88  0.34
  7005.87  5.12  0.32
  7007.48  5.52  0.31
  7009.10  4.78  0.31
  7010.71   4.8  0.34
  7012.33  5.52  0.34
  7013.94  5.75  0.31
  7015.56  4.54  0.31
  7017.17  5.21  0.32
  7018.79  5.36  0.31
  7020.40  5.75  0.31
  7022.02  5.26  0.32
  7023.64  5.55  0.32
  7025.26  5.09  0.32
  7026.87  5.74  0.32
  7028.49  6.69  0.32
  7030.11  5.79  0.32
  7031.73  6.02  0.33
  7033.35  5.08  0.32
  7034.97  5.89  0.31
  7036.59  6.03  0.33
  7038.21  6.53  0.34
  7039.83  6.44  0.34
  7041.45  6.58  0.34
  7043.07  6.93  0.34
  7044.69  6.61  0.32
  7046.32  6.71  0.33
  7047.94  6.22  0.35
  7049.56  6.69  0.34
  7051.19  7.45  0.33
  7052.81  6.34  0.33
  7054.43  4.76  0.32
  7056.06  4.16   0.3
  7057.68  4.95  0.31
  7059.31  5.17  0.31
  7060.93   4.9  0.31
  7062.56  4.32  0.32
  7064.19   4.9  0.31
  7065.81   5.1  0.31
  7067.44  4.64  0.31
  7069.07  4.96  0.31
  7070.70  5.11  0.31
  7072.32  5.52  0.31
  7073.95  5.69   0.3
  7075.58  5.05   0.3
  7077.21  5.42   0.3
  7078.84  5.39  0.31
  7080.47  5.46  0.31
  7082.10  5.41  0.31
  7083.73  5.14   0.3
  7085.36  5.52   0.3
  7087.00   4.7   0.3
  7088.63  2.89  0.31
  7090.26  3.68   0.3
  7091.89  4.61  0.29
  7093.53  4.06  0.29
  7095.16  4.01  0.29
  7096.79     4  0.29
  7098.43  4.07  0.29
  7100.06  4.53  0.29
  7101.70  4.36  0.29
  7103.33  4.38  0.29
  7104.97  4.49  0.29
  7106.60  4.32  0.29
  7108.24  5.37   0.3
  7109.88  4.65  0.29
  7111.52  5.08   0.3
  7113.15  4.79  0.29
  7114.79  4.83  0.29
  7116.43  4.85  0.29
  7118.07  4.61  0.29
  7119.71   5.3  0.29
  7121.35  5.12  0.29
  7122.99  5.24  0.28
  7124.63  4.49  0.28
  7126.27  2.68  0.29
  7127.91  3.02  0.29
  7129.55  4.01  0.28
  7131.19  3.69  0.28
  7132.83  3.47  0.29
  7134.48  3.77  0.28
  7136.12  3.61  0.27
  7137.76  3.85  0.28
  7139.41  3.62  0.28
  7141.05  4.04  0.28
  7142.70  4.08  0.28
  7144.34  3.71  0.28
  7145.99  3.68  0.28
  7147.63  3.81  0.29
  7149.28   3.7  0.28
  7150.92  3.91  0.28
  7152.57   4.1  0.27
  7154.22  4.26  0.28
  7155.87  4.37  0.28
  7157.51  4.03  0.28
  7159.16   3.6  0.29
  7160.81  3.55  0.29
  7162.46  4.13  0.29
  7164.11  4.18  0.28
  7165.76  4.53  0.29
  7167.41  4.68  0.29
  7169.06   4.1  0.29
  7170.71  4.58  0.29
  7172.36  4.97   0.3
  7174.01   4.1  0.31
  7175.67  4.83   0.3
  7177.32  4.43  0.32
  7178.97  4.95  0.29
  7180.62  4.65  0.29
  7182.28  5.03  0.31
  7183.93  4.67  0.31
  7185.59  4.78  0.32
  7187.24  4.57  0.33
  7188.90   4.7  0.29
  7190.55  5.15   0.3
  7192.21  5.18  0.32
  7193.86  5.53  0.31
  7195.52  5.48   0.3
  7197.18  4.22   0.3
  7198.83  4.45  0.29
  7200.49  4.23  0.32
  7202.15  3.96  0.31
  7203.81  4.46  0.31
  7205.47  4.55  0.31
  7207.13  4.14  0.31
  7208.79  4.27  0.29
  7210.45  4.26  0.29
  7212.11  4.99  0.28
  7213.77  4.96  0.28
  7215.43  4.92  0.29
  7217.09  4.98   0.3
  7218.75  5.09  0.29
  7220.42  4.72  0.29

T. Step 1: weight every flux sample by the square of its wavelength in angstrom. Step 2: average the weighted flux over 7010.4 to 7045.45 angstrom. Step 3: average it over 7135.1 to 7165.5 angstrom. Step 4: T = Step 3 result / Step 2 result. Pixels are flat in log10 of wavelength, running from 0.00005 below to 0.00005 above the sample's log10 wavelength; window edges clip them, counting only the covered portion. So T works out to 0.7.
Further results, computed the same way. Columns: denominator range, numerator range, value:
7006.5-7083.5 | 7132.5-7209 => 0.80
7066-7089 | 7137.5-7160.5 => 0.78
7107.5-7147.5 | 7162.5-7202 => 1.12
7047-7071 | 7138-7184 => 0.81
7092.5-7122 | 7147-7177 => 0.93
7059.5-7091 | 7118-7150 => 0.81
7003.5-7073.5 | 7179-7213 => 0.88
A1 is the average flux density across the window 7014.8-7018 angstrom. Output 4.89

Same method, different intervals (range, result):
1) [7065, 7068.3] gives 4.87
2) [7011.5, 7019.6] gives 5.28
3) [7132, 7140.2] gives 3.66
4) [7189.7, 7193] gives 5.16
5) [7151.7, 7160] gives 4.07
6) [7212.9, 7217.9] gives 4.96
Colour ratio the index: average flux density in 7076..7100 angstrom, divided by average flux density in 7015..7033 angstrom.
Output 0.83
